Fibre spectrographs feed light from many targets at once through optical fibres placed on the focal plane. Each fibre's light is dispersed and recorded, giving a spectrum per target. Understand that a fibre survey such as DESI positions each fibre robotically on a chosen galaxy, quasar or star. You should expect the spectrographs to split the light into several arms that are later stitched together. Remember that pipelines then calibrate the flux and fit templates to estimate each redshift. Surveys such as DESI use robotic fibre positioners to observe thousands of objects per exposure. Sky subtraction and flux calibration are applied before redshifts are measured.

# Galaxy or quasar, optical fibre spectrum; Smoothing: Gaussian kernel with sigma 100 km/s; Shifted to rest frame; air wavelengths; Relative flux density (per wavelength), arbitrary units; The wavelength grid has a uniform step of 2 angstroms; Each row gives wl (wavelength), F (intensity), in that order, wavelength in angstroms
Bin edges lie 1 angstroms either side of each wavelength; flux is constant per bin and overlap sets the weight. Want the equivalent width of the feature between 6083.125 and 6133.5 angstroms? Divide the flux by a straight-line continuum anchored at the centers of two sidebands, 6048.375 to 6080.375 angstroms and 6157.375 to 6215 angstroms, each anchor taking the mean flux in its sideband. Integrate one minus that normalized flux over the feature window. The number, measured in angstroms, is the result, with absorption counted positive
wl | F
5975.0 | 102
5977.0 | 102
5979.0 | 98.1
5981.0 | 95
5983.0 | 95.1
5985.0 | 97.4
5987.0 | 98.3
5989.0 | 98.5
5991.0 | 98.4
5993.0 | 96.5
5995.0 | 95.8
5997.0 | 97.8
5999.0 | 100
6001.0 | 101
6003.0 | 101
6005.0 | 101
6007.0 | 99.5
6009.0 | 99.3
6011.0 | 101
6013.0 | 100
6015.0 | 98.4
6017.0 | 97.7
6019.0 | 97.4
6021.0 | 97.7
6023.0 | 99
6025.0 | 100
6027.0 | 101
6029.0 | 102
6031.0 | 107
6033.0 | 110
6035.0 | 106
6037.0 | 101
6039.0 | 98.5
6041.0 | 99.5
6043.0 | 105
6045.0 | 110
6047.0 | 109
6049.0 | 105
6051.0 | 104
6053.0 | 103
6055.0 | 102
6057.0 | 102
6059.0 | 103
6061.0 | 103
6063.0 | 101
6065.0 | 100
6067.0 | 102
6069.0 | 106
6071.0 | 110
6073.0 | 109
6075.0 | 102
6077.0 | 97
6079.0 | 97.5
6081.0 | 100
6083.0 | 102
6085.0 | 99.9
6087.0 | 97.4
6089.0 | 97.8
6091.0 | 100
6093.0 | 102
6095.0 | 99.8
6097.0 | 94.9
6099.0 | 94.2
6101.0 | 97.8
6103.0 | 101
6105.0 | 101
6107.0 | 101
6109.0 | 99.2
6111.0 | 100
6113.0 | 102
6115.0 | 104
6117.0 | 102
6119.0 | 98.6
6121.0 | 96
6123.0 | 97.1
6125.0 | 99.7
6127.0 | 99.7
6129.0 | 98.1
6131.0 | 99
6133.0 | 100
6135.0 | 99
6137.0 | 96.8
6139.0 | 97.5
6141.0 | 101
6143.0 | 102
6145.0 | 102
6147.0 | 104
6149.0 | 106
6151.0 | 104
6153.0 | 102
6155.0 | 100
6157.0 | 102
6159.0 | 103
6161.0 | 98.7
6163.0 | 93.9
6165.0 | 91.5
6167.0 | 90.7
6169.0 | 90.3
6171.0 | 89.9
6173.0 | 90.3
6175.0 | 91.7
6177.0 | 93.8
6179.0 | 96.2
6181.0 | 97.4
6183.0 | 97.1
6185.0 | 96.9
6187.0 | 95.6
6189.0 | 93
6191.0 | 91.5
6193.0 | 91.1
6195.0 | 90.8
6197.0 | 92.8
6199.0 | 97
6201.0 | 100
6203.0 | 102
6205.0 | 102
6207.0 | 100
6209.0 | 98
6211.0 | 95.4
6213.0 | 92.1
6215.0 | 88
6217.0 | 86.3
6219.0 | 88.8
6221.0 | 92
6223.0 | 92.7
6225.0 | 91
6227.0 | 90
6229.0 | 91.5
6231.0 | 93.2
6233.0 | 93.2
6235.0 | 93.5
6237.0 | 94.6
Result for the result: 0.4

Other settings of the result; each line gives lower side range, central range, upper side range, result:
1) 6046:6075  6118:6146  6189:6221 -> 0.1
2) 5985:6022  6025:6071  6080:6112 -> -2.2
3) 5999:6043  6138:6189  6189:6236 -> -1.0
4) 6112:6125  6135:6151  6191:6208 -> -0.4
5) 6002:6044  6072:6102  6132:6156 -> 0.5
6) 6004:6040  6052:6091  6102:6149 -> -0.5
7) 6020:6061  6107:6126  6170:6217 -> -0.2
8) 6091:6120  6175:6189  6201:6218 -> 0.2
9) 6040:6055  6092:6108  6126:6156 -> 0.6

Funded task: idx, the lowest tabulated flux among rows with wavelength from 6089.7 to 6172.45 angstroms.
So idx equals 89.9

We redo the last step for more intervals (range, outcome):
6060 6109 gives 94.2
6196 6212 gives 92.8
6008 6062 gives 97.4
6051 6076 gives 100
